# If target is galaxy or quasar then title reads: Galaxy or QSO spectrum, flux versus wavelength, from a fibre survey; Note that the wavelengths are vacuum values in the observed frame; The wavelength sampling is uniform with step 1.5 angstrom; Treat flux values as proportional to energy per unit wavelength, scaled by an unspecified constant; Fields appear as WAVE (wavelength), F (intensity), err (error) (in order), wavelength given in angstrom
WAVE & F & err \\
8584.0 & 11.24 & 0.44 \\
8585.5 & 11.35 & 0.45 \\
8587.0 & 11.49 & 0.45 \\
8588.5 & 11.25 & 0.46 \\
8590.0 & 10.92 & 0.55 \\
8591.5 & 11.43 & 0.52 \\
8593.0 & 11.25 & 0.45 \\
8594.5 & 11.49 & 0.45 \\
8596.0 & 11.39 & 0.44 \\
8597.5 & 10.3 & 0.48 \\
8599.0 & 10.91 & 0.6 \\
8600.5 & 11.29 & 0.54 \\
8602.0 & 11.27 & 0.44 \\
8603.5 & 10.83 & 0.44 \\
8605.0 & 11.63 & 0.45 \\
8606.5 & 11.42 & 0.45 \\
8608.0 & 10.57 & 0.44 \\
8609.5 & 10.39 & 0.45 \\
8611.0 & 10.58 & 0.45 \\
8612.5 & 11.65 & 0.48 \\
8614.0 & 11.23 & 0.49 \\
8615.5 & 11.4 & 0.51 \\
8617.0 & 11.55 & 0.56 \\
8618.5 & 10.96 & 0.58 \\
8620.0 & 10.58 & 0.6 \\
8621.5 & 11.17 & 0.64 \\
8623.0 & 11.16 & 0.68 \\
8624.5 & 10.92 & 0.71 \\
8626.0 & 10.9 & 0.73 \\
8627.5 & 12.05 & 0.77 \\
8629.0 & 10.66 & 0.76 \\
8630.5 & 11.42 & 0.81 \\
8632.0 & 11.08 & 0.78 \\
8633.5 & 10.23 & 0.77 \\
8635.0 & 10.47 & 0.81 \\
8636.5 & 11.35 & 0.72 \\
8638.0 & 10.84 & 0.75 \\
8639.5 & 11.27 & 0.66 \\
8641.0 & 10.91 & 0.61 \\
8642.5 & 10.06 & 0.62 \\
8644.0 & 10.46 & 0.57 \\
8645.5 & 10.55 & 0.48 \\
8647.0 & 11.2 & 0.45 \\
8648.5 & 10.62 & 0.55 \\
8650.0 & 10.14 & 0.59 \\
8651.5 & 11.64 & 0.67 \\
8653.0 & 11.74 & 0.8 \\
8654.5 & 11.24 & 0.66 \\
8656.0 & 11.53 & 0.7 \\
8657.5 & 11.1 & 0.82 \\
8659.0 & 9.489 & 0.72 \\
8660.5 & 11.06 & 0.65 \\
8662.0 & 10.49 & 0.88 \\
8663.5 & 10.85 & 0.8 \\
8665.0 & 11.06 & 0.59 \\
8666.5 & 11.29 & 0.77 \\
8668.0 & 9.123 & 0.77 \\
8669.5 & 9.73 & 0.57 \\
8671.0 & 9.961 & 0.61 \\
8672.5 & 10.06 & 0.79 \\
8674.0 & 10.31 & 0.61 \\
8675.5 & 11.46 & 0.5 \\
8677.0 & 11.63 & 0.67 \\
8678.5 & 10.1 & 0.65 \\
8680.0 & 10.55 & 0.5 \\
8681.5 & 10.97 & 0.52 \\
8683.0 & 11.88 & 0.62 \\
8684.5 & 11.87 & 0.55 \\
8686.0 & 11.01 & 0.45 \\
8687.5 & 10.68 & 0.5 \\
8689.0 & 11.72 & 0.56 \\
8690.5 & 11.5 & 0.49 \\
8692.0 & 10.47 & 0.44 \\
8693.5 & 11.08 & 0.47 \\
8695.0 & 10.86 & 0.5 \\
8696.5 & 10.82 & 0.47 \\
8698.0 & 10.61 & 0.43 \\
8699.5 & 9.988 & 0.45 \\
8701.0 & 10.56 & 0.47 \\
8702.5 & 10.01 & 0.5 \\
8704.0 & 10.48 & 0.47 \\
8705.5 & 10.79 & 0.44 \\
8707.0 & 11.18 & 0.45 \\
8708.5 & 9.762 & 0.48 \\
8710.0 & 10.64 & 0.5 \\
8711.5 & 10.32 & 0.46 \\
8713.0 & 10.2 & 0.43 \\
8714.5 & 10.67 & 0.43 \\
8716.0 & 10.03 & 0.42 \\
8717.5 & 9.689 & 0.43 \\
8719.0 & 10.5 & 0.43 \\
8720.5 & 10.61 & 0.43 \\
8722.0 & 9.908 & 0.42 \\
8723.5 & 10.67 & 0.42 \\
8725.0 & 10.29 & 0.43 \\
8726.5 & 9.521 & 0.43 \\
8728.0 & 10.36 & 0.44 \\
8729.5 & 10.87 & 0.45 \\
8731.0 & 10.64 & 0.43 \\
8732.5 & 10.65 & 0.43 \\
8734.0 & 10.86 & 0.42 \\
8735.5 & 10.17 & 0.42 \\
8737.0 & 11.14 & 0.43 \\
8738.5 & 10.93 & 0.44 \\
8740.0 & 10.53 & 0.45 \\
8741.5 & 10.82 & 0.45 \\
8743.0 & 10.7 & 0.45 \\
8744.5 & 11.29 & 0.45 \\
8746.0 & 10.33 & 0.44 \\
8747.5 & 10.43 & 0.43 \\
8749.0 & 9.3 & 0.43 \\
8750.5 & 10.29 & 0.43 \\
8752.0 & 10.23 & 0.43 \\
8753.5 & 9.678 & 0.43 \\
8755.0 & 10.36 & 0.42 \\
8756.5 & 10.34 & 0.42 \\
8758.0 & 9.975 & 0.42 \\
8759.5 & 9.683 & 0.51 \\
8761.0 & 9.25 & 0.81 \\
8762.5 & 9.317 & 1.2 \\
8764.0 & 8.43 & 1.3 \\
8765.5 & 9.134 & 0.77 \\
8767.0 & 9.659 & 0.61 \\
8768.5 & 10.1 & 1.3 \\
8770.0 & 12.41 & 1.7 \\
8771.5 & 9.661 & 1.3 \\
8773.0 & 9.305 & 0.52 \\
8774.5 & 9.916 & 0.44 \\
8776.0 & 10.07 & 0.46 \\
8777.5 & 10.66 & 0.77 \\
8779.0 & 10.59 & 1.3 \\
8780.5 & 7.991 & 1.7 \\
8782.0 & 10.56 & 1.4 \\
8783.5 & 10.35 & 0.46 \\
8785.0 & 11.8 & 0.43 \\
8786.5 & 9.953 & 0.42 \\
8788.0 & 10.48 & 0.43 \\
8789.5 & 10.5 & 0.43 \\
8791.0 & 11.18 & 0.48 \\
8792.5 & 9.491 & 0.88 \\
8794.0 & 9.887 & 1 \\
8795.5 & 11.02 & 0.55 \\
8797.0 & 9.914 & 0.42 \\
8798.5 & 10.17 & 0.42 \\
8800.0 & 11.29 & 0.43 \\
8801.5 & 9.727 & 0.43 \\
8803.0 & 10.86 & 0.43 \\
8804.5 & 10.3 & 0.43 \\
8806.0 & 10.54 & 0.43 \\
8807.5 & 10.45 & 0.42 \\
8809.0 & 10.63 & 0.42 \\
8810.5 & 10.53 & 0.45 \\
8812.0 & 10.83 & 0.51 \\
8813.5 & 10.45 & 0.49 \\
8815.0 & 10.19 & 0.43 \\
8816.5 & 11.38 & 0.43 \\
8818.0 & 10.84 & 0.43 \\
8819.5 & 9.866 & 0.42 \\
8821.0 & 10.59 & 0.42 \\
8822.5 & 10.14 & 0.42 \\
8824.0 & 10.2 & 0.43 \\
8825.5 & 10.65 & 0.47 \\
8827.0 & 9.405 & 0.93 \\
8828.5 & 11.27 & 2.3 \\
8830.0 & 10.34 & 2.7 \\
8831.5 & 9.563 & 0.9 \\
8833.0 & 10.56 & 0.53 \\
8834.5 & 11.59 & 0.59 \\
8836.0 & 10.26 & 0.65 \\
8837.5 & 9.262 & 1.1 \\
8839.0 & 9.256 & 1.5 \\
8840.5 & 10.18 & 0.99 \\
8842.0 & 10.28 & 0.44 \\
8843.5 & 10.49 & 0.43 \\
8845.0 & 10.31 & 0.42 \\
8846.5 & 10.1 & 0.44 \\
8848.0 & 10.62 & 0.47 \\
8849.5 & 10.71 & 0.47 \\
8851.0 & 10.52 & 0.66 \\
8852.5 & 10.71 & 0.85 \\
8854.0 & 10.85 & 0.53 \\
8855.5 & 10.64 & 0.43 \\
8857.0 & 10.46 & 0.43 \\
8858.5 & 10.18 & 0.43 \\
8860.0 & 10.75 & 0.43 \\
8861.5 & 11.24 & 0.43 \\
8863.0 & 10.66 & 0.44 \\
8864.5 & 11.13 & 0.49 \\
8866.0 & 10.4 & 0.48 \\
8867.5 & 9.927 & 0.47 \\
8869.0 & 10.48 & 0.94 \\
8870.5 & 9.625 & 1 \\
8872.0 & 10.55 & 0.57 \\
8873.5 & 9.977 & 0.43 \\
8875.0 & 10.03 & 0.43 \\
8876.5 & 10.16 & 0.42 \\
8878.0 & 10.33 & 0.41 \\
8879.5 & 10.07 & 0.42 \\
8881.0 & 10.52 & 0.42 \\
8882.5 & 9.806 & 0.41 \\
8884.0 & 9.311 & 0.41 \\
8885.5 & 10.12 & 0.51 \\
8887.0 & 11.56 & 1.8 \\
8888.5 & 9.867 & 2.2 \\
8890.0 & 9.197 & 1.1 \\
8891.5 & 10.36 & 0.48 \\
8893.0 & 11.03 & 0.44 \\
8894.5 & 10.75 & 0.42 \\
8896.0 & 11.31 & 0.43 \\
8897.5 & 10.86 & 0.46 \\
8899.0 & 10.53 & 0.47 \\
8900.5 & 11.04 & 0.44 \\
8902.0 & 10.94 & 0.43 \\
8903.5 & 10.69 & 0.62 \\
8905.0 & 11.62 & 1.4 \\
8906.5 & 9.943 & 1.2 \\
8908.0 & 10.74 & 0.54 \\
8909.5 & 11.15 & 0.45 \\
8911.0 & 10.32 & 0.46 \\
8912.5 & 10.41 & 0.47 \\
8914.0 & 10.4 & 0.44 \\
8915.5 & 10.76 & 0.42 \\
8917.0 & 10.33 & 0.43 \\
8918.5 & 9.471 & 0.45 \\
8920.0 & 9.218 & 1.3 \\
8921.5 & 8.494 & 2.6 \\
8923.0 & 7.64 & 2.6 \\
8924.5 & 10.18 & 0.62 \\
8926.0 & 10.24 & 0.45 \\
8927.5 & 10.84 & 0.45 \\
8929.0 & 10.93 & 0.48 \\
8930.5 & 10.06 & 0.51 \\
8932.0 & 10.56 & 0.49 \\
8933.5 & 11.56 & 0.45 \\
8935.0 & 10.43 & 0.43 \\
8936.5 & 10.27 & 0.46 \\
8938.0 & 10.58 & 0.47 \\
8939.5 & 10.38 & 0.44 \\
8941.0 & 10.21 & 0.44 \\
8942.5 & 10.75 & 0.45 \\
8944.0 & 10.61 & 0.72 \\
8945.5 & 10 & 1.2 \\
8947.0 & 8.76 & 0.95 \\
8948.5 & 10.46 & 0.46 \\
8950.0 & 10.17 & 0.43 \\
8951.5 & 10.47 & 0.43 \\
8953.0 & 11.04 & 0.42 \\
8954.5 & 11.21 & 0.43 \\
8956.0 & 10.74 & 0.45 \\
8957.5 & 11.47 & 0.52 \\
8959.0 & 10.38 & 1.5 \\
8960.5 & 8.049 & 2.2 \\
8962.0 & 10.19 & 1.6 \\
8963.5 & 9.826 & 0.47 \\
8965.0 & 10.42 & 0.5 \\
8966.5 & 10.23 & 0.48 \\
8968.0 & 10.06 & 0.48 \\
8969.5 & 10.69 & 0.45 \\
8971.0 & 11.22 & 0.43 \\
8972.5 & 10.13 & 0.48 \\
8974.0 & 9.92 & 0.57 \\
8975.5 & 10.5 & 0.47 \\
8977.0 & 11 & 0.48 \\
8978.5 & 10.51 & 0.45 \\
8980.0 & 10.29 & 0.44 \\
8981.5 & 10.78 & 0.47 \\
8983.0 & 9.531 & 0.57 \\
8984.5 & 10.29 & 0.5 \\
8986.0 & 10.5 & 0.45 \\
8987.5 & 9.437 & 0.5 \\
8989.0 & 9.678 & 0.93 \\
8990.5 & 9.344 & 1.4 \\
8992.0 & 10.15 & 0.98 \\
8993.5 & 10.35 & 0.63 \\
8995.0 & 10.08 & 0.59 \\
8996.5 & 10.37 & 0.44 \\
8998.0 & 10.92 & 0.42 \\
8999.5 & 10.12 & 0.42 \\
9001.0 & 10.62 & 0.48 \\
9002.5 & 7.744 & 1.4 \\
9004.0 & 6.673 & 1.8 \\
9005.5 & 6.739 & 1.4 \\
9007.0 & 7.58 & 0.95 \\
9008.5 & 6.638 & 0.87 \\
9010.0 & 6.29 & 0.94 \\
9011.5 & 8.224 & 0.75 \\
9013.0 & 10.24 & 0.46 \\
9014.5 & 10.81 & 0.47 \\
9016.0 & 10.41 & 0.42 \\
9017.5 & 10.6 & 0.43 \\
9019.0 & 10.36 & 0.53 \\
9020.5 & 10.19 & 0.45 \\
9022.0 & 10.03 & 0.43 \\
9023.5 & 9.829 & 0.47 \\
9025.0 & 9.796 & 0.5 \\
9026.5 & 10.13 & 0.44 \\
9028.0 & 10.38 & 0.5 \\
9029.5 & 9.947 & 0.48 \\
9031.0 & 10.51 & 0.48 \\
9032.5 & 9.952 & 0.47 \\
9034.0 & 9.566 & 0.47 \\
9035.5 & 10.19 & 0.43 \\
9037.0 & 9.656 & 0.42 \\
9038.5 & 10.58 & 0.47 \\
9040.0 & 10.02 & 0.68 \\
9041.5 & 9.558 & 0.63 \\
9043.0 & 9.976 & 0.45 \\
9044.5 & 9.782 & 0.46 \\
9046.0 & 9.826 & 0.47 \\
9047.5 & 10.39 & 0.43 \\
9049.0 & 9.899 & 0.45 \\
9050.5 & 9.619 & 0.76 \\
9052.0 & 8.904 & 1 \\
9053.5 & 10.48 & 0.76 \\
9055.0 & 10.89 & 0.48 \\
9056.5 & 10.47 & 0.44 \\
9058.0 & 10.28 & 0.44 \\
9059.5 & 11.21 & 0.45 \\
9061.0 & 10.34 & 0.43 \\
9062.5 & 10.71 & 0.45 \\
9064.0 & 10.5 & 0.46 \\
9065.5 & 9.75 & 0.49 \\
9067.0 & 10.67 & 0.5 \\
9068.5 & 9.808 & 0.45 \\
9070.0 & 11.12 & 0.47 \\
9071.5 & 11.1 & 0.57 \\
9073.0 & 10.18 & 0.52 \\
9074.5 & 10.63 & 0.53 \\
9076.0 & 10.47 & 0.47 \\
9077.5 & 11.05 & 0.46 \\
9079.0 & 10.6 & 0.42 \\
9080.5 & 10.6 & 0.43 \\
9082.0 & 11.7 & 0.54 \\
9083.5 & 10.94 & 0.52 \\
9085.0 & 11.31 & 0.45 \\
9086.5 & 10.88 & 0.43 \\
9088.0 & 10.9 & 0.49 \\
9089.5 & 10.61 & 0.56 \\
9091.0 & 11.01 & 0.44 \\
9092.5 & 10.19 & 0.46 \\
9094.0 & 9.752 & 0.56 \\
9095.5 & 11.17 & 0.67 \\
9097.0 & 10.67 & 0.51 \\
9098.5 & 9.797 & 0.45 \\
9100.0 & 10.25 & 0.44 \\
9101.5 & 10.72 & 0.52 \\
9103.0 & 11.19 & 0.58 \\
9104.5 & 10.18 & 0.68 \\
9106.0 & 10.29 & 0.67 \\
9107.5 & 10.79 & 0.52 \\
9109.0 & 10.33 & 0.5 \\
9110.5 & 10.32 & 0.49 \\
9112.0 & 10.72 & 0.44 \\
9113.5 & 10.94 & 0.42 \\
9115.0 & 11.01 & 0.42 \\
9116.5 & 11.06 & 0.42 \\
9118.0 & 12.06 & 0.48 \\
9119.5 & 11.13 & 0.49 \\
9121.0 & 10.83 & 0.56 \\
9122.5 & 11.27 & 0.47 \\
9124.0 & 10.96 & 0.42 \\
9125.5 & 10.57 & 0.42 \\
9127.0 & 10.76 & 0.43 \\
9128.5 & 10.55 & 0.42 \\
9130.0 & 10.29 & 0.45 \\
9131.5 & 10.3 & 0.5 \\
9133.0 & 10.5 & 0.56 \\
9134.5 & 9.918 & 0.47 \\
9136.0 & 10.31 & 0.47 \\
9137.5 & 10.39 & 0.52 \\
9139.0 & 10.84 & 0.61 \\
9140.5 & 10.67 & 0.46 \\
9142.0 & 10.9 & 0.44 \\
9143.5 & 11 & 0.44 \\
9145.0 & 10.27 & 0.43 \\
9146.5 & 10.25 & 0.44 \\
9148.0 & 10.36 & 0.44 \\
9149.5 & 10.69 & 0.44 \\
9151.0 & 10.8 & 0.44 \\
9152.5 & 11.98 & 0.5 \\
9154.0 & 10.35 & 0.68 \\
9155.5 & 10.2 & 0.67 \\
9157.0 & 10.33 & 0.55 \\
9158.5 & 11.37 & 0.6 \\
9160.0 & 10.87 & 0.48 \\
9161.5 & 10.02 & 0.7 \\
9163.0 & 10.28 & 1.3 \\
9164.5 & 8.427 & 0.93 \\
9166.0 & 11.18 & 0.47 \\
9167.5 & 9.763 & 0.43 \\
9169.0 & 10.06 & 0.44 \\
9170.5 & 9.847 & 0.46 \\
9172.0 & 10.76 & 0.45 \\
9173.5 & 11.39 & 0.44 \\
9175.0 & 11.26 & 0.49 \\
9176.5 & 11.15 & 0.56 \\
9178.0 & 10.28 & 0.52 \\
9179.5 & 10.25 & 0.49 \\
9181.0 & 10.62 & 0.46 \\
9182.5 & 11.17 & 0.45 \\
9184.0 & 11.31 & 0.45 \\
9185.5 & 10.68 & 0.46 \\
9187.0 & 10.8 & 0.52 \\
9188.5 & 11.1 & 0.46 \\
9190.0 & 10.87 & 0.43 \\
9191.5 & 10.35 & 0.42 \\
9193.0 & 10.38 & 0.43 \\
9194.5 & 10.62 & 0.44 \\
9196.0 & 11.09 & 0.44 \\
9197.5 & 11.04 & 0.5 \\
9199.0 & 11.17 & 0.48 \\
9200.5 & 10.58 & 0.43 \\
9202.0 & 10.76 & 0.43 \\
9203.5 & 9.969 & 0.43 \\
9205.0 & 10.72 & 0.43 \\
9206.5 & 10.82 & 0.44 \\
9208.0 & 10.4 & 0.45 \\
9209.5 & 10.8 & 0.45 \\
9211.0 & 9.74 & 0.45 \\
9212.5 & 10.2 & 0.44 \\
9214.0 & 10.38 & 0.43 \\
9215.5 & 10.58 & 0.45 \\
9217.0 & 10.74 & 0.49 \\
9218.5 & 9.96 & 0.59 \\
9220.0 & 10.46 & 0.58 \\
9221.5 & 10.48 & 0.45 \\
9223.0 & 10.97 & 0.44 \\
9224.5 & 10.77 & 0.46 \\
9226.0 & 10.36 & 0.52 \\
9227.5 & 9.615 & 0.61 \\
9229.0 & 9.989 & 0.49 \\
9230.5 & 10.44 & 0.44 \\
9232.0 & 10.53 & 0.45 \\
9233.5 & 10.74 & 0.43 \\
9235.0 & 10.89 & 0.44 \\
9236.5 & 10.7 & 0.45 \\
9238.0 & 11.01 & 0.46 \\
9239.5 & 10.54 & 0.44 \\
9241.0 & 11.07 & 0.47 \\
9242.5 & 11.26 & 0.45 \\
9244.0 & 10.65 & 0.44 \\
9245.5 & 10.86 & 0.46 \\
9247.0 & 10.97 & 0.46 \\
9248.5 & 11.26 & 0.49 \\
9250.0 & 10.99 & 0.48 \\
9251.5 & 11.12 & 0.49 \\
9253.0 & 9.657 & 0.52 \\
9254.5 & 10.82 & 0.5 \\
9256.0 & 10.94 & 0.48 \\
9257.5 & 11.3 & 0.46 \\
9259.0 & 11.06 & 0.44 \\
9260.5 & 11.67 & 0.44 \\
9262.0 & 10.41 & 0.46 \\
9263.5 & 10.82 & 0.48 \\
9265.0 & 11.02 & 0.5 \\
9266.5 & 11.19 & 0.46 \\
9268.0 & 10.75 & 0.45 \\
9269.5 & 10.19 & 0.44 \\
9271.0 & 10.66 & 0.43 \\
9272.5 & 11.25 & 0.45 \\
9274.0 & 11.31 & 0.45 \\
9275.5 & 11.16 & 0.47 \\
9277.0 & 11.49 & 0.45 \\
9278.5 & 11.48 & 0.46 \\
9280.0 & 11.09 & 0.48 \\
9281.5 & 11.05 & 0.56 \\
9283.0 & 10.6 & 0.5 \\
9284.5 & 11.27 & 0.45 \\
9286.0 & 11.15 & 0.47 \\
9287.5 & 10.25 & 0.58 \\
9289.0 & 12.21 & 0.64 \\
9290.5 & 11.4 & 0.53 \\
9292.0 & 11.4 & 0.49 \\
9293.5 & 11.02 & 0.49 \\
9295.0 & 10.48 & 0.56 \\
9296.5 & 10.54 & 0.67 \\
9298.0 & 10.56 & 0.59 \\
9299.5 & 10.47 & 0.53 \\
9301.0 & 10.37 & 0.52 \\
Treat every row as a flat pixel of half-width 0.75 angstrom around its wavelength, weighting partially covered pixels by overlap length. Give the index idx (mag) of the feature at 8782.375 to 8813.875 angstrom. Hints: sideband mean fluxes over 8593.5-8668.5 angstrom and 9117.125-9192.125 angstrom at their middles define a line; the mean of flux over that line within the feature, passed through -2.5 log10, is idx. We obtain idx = 0.04 mag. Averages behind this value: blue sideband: 11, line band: 10.5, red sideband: 10.6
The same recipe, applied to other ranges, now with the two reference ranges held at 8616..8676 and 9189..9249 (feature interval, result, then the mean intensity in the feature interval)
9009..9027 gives 0.11 mag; 9.69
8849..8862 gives 0.01 mag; 10.7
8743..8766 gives 0.09 mag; 9.9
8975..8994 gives 0.05 mag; 10.2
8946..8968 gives 0.05 mag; 10.2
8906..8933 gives 0.06 mag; 10.1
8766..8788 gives 0.06 mag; 10.2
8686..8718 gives 0.02 mag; 10.6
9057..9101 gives 0.00 mag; 10.6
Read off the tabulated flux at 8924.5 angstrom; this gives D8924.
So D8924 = 10.18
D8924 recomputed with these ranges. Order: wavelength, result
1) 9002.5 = 7.744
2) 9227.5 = 9.615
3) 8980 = 10.29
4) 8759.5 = 9.683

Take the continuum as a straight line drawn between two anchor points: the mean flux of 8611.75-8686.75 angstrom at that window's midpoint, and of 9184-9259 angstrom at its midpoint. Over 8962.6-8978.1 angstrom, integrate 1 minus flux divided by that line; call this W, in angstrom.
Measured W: 0.5 angstrom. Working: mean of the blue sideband 10.9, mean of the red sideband 10.7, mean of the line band 10.4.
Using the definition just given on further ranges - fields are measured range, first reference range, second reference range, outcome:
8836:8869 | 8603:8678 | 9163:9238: 1.1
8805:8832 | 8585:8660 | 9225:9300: 1.3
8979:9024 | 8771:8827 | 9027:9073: 3.2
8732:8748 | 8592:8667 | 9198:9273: 0.3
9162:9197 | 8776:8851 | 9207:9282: 0.3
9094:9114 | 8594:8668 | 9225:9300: 0.7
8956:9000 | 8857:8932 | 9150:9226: 0.8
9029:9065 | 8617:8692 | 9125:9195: 1.7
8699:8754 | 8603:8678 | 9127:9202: 2.1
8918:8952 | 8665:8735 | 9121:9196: 1.6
